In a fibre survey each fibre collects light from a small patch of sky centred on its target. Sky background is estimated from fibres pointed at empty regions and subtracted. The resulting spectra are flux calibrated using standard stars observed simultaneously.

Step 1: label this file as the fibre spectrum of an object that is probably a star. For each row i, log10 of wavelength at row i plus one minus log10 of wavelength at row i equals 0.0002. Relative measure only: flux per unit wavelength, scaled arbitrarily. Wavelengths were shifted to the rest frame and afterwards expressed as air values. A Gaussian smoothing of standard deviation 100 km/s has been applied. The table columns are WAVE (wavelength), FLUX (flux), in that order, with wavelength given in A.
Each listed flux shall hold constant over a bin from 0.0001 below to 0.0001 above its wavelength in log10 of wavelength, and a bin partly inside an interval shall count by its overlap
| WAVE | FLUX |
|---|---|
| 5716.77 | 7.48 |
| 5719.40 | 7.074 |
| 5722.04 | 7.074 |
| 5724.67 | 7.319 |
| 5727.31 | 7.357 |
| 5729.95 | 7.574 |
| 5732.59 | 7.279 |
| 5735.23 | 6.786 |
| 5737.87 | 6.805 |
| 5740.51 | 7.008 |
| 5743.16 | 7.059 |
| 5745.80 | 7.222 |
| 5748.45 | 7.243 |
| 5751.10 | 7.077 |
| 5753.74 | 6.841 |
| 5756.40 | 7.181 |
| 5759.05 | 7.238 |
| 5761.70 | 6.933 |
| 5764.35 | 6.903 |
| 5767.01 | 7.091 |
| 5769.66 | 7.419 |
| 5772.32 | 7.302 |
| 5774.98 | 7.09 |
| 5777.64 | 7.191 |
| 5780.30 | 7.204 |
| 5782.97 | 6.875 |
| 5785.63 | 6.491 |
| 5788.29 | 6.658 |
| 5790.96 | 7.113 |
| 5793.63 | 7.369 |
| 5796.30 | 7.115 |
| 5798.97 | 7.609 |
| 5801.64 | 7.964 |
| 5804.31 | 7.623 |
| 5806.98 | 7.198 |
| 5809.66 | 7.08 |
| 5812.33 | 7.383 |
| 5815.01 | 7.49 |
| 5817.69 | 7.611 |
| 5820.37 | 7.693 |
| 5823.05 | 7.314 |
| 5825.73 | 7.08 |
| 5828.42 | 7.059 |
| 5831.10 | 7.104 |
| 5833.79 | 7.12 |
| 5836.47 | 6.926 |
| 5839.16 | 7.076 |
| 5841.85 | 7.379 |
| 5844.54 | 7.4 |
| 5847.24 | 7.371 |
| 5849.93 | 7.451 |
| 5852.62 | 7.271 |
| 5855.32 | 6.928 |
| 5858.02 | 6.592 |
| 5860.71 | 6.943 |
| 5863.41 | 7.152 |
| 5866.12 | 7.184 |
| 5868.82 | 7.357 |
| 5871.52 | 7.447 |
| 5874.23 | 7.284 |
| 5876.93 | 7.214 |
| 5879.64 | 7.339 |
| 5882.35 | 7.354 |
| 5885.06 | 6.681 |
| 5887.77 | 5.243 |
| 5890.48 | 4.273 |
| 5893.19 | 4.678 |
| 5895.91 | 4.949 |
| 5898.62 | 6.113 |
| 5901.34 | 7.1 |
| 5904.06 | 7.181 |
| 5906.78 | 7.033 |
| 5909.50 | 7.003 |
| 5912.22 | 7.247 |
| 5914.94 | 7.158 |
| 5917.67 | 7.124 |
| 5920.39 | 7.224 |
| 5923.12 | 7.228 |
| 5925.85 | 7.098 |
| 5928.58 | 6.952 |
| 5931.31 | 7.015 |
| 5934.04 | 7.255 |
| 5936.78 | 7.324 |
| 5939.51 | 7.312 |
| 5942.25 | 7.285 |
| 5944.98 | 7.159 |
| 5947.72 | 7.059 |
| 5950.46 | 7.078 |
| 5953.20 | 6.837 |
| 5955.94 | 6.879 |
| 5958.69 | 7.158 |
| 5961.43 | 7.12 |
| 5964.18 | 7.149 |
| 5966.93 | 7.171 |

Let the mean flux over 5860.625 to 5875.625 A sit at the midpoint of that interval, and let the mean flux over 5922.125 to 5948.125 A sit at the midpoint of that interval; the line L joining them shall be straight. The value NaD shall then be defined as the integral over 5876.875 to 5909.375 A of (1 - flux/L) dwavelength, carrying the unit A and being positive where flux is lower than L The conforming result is 4.4 A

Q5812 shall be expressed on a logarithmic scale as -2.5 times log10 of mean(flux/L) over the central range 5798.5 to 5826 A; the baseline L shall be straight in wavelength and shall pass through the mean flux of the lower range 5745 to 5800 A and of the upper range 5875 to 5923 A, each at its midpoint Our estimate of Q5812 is -0.08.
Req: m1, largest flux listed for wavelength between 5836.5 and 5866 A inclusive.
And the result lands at 7.451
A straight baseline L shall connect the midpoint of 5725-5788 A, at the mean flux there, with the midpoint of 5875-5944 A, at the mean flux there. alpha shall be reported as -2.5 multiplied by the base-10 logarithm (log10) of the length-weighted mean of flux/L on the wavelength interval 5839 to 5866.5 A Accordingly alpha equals -0.044 mag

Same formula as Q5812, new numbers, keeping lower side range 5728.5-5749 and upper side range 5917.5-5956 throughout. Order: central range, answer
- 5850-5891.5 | 0.04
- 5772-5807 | -0.01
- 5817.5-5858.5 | -0.01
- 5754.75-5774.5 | 0.00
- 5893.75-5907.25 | 0.13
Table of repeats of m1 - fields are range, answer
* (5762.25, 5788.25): 7.419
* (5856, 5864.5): 7.152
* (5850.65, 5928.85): 7.447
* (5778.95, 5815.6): 7.964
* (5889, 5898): 4.949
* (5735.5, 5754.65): 7.243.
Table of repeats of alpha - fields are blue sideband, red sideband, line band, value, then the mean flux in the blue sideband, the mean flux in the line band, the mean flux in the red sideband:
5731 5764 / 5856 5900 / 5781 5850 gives -0.075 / 7.06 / 7.25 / 6.49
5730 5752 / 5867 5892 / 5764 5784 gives -0.024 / 7.09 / 7.15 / 6.68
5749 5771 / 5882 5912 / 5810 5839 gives -0.096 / 7.09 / 7.26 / 6.15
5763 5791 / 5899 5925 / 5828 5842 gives -0.005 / 7.03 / 7.09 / 7.1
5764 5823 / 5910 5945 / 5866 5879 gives -0.015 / 7.26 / 7.31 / 7.18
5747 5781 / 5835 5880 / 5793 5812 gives -0.040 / 7.13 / 7.42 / 7.19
